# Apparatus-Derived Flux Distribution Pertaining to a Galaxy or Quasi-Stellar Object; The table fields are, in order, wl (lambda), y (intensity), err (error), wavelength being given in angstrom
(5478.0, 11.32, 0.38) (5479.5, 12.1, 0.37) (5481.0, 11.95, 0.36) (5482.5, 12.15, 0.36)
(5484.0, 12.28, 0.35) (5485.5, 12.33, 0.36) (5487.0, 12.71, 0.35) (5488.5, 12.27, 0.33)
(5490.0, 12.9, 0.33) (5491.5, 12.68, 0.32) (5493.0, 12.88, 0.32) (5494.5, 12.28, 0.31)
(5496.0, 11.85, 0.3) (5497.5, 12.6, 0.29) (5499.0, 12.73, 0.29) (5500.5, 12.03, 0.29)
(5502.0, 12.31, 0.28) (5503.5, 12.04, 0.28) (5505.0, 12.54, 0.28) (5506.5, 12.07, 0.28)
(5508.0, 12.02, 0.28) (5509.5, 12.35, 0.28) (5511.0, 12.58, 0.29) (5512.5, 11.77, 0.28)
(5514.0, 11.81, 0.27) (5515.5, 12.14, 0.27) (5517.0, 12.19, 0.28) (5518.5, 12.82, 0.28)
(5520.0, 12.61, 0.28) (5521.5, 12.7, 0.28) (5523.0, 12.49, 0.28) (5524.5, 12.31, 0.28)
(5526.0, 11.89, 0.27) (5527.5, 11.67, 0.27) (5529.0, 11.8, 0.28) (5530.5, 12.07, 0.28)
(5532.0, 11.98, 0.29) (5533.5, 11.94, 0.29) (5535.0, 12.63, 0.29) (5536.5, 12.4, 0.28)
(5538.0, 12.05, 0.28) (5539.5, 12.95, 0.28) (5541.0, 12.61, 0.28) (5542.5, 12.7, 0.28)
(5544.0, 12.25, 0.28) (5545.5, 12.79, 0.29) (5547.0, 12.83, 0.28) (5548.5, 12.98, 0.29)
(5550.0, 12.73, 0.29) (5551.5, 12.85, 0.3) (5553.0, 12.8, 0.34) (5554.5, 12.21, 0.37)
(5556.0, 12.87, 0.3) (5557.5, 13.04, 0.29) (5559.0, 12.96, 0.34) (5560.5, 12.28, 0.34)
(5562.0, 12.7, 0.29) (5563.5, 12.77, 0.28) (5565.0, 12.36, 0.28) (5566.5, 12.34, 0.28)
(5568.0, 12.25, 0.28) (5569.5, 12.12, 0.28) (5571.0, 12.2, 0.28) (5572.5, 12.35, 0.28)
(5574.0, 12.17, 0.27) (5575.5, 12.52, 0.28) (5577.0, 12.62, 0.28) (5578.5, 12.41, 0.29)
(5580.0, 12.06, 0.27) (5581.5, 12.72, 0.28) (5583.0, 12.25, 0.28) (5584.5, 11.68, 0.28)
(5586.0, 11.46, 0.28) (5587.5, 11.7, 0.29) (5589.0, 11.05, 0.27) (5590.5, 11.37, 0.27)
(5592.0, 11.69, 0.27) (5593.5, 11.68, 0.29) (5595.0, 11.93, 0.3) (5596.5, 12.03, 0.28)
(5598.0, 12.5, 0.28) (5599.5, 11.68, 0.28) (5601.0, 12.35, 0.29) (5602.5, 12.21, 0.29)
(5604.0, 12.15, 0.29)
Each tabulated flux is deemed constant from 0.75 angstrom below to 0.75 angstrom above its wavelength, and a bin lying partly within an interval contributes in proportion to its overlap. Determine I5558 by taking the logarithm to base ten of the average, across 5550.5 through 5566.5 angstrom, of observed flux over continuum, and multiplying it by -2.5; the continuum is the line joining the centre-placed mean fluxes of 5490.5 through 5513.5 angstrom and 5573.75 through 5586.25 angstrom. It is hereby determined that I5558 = -0.04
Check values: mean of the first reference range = 12.3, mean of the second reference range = 12.2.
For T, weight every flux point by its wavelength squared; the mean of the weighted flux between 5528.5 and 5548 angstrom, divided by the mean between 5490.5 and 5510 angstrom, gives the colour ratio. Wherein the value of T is 1.02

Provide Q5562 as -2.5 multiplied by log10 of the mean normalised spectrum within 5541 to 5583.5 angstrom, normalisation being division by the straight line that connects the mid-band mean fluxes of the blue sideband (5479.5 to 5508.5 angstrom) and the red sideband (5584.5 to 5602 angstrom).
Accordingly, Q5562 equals -0.05 mag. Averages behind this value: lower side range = 12.3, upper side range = 11.8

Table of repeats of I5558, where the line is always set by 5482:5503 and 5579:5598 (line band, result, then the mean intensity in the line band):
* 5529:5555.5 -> -0.033 mag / 12.5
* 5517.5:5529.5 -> -0.005 mag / 12.3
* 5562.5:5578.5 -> -0.038 mag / 12.4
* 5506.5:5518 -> 0.015 mag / 12.1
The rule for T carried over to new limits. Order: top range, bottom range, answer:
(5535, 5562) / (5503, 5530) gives 1.05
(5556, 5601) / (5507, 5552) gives 1.00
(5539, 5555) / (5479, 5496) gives 1.05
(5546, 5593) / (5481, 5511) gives 1.02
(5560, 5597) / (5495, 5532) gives 1.01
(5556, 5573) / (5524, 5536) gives 1.05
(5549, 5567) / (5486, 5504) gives 1.04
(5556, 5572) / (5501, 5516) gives 1.05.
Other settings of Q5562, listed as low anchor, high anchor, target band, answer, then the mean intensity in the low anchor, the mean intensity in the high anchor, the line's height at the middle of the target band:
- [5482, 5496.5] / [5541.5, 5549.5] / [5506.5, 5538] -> 0.03 mag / 12.4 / 12.7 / 12.6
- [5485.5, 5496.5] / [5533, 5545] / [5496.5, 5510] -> 0.02 mag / 12.5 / 12.5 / 12.5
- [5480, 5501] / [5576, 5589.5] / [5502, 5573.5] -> -0.02 mag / 12.4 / 12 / 12.2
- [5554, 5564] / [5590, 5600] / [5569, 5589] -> 0.01 mag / 12.7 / 11.9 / 12.2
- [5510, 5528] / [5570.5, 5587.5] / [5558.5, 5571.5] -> -0.02 mag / 12.3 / 12.2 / 12.2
